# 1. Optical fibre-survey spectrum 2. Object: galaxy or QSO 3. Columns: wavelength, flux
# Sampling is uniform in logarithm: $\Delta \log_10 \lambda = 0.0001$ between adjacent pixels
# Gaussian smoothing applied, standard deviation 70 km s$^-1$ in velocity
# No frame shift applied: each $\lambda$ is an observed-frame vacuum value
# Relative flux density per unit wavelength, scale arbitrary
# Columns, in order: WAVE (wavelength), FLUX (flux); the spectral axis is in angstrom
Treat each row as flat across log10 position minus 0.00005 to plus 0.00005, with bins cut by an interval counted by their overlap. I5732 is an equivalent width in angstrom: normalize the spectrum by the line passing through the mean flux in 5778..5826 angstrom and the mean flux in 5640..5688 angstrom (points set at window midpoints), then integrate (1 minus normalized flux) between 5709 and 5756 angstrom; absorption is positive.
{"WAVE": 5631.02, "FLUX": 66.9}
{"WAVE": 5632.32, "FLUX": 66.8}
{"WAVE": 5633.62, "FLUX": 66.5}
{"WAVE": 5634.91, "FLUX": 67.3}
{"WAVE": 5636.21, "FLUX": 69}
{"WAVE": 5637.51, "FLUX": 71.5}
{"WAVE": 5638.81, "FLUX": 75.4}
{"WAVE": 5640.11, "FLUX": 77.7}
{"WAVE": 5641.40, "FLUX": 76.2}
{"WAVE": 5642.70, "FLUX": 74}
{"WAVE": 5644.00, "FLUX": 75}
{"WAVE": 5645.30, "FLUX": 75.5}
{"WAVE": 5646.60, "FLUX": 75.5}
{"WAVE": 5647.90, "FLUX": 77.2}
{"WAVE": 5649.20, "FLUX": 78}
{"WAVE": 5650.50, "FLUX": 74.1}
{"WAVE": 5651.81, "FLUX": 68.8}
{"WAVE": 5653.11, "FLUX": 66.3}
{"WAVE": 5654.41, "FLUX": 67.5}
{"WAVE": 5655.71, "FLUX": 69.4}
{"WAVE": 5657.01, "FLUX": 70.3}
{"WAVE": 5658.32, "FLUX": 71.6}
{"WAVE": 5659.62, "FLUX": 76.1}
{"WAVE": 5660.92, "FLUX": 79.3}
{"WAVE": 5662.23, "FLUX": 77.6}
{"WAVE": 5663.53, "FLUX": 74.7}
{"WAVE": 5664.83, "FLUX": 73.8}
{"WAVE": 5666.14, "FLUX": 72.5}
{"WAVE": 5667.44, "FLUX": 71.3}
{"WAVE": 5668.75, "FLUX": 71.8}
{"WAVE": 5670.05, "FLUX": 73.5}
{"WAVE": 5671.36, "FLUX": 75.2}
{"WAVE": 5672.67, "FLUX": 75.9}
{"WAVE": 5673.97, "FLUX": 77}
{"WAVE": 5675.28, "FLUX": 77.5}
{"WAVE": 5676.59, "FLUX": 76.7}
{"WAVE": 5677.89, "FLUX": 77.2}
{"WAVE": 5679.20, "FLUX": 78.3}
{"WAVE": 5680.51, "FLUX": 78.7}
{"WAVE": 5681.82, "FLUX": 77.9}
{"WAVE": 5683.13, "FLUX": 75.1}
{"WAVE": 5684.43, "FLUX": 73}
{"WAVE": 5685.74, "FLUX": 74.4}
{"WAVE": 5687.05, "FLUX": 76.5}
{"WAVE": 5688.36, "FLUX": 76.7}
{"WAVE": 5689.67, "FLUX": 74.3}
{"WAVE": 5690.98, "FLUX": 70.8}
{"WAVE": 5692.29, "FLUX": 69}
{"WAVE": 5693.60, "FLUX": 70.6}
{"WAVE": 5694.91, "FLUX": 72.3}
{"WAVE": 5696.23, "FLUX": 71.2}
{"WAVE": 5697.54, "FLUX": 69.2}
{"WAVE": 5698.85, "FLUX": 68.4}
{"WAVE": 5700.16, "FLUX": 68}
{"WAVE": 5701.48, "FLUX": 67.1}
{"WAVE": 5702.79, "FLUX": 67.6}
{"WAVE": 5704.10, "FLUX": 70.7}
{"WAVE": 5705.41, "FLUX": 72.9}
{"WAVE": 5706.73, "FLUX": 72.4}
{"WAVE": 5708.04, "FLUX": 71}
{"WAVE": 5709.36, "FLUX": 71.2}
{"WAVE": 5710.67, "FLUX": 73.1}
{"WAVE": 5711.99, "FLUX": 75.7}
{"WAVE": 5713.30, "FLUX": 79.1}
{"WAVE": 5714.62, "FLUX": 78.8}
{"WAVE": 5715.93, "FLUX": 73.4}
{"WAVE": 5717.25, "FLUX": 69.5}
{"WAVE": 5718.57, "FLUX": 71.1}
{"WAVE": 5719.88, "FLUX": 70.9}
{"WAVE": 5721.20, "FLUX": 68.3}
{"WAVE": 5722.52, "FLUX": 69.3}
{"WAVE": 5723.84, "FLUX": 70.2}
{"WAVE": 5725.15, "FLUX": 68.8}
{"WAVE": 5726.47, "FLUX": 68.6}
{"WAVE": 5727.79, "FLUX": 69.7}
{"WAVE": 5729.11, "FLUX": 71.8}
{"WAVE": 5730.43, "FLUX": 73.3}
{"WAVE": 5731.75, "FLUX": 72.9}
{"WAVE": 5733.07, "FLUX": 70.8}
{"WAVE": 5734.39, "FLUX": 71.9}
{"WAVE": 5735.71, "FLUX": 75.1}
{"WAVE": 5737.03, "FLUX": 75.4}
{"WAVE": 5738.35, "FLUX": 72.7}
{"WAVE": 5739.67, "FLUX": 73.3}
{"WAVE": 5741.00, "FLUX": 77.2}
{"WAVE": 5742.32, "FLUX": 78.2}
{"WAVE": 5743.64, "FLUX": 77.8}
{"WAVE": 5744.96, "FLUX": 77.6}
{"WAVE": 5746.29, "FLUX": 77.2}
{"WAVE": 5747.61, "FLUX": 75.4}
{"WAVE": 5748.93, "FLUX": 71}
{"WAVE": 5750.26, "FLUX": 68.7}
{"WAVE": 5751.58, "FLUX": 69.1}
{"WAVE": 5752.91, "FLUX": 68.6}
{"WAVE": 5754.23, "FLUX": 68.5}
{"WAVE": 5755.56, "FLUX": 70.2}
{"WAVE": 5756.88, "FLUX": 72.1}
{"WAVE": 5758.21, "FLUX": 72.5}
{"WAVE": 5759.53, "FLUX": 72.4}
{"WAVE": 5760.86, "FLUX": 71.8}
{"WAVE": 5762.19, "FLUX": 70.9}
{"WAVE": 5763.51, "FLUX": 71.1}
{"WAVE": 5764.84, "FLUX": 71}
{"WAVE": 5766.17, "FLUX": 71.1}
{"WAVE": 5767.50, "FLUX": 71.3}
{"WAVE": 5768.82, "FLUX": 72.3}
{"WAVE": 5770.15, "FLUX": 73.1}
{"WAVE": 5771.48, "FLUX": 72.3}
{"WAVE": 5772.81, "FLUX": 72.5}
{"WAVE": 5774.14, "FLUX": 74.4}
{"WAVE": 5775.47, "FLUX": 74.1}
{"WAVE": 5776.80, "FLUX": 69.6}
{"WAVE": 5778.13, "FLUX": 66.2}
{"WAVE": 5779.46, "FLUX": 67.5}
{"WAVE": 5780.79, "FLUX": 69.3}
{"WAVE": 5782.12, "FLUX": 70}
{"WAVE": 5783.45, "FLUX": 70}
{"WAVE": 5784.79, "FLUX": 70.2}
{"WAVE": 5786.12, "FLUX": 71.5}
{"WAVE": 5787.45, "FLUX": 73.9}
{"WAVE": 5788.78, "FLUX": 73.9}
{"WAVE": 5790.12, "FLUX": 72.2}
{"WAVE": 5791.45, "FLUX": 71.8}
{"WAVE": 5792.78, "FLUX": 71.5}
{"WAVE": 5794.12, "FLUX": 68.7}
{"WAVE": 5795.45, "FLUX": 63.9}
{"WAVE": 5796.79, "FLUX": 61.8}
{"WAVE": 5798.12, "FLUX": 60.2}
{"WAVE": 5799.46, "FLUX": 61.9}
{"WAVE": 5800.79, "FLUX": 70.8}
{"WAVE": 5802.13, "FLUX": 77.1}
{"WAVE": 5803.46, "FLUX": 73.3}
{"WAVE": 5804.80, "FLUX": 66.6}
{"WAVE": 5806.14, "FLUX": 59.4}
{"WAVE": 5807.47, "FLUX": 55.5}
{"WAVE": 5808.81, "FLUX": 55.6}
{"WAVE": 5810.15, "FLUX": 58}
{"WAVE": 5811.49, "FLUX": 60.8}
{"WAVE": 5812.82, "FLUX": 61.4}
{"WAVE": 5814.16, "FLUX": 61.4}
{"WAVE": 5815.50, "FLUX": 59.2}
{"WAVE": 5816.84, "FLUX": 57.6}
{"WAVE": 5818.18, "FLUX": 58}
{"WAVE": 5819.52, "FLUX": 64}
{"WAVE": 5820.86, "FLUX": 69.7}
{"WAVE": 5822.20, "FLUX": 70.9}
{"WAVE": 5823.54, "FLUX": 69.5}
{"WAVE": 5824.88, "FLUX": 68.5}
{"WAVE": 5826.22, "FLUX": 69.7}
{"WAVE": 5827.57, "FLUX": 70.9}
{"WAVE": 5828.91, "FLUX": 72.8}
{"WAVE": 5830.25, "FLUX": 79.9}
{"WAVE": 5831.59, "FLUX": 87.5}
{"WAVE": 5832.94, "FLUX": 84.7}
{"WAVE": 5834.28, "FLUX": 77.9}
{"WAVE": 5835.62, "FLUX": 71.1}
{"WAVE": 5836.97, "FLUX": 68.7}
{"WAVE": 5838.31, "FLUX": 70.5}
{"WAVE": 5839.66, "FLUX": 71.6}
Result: -1.5 angstrom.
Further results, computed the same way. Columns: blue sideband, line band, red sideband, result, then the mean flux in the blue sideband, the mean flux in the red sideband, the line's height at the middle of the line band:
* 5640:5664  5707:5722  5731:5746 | 0.3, 73.9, 74.8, 74.6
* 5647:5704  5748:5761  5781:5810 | -0.2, 73.3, 67.5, 69.4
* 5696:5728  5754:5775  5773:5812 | -0.9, 71.1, 67.7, 68.8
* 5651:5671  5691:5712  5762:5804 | 0.3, 72.3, 70.3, 71.7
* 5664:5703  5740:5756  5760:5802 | -0.5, 73.4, 70.1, 71.2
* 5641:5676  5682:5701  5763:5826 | 0.0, 73.9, 67.5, 72.3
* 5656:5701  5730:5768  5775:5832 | -1.3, 73.9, 67.5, 70.3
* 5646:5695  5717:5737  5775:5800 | 0.2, 74.1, 68.8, 71.6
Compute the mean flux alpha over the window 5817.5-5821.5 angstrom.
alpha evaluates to 63.8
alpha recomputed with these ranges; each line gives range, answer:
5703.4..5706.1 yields 71.8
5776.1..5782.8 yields 68.6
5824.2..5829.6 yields 70.5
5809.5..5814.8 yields 60.5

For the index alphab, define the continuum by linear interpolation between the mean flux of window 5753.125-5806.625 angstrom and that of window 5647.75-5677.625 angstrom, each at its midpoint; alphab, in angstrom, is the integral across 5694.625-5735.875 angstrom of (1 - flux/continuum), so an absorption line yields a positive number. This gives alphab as 0.4 angstrom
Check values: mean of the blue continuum 73.7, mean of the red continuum 70.1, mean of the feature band 71.3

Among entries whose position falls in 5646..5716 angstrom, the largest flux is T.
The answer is 79.3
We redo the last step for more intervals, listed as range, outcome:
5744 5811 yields 77.6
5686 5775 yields 79.1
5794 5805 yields 77.1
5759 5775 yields 74.4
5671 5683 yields 78.7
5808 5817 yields 61.4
